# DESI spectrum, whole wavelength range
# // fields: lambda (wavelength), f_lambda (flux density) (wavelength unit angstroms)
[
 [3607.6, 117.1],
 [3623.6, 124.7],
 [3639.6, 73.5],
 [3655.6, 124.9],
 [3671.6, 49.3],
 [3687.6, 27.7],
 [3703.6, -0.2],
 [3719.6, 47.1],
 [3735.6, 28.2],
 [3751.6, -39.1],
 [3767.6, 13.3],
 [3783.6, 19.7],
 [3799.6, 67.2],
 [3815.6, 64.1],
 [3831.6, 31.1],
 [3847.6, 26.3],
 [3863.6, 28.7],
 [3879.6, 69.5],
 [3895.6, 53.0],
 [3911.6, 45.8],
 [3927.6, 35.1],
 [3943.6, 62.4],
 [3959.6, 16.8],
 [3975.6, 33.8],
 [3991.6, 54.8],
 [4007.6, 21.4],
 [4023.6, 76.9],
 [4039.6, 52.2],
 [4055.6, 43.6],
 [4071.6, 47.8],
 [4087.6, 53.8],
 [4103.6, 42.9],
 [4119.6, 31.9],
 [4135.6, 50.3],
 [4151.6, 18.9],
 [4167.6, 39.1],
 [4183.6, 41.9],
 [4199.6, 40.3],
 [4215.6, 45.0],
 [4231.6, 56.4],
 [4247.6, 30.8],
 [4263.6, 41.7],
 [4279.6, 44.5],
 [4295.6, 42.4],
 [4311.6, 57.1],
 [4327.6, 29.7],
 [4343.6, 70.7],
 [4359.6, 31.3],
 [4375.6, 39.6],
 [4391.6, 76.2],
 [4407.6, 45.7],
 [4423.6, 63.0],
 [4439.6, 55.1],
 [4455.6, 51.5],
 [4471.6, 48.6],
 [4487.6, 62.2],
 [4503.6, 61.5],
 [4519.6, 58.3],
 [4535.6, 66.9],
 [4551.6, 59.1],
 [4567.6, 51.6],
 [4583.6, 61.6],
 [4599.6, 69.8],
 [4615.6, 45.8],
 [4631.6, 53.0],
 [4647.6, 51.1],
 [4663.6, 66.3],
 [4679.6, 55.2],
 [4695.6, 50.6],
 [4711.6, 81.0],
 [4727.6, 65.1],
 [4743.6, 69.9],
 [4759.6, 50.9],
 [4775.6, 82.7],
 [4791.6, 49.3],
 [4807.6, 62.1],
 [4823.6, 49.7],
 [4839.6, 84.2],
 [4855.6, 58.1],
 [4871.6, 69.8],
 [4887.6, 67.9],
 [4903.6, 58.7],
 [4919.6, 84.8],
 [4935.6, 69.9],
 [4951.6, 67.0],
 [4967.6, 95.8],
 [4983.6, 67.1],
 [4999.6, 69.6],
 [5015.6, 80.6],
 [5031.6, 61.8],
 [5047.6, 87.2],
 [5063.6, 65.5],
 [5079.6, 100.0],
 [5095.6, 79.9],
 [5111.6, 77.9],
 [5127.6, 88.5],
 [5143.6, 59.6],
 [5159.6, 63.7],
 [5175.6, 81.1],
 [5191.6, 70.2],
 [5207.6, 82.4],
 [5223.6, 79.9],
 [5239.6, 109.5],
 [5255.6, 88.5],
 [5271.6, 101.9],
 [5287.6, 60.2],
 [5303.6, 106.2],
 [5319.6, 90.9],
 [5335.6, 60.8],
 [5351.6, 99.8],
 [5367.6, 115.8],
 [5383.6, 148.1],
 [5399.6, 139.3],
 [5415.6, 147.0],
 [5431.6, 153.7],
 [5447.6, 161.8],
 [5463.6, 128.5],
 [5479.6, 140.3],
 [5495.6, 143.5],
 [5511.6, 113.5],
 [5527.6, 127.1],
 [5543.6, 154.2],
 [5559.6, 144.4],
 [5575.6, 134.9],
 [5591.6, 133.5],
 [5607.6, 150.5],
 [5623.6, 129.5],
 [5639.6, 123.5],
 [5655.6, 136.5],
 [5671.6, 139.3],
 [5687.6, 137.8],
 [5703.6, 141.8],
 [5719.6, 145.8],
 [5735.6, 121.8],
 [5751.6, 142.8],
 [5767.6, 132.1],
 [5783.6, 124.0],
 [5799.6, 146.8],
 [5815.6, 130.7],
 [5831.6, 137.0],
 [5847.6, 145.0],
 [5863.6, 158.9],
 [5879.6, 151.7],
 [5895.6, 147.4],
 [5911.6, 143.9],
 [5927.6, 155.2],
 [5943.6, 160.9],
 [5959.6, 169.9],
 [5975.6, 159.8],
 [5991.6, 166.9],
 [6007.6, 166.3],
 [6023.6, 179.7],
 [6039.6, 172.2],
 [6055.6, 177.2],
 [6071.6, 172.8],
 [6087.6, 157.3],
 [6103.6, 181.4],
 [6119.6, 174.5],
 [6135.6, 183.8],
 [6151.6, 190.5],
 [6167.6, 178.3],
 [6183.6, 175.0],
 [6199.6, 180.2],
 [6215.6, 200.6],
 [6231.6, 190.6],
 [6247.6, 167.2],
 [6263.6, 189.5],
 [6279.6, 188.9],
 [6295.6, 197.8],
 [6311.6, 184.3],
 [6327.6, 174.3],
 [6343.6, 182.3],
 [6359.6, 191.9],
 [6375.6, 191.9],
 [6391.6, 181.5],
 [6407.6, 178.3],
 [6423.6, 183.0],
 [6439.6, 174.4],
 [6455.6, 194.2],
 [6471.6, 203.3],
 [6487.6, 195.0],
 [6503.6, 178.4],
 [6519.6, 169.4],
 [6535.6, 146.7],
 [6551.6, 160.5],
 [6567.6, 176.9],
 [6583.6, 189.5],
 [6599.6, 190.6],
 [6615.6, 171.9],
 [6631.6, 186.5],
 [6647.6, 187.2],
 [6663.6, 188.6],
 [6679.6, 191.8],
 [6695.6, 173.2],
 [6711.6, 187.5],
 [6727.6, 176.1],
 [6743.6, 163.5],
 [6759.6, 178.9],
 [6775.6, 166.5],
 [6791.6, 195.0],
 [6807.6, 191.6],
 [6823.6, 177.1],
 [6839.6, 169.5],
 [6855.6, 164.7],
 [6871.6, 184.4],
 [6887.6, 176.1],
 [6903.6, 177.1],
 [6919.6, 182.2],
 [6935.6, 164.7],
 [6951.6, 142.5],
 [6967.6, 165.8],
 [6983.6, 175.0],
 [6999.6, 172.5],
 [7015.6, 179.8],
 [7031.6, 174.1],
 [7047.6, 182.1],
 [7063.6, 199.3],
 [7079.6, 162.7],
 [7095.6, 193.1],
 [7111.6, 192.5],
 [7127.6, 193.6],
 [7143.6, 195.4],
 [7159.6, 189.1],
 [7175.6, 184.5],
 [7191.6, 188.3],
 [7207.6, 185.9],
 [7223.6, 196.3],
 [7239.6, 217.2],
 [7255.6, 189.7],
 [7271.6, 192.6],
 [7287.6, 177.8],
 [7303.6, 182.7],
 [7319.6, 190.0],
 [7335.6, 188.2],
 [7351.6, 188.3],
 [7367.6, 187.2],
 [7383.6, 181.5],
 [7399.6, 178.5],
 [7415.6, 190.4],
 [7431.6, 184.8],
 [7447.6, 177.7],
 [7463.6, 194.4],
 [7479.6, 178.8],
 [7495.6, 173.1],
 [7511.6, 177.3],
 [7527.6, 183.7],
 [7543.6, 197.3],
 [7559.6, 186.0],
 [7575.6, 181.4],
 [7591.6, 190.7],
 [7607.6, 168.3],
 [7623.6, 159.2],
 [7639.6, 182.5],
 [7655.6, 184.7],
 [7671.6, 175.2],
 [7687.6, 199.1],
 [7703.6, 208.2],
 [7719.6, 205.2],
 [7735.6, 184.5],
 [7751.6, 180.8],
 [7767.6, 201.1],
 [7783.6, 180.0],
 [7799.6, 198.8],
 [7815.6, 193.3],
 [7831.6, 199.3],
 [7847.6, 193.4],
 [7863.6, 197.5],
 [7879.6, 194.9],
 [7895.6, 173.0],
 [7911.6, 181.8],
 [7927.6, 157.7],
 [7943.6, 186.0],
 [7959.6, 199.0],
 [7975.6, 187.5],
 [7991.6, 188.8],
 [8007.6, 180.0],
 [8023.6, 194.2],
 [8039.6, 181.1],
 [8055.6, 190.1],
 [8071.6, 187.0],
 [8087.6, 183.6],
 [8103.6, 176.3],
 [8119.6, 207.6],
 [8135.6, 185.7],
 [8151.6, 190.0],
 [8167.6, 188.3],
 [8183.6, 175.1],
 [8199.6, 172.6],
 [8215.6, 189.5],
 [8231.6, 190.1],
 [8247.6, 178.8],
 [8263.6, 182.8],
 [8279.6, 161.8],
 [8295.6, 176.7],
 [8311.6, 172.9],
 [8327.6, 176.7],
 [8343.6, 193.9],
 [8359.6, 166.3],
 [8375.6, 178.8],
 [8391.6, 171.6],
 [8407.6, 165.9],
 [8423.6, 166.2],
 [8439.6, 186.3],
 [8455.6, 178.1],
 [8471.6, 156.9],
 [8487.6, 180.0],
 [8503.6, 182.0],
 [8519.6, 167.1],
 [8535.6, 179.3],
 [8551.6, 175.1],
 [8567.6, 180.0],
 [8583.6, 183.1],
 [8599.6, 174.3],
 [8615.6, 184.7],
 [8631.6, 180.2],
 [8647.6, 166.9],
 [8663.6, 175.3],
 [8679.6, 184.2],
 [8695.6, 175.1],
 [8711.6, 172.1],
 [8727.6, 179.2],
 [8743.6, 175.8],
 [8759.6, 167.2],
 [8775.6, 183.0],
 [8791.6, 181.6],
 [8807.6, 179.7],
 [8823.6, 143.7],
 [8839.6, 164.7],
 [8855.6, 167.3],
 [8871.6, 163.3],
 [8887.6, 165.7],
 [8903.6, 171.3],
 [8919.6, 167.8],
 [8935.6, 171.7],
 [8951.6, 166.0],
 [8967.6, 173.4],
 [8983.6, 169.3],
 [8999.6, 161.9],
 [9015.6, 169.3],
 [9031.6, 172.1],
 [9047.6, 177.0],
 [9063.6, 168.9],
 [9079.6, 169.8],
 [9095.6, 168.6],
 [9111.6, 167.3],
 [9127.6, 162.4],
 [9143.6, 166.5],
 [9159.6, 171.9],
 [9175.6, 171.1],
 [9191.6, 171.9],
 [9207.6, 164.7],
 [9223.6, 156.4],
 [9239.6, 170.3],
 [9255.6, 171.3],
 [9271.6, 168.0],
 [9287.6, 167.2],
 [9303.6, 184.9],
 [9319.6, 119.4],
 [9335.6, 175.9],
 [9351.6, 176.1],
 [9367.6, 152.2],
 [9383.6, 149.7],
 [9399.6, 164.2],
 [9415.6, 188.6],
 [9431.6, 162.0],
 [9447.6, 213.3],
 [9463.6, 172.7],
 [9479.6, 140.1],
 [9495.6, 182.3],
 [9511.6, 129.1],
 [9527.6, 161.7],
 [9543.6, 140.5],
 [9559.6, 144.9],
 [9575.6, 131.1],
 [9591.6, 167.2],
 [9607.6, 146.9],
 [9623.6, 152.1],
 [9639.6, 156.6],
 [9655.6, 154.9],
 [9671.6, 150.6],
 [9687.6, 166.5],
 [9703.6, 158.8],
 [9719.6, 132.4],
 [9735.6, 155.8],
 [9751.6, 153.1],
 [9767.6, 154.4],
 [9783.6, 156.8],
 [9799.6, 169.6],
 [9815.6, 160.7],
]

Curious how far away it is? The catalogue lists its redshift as 0.34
